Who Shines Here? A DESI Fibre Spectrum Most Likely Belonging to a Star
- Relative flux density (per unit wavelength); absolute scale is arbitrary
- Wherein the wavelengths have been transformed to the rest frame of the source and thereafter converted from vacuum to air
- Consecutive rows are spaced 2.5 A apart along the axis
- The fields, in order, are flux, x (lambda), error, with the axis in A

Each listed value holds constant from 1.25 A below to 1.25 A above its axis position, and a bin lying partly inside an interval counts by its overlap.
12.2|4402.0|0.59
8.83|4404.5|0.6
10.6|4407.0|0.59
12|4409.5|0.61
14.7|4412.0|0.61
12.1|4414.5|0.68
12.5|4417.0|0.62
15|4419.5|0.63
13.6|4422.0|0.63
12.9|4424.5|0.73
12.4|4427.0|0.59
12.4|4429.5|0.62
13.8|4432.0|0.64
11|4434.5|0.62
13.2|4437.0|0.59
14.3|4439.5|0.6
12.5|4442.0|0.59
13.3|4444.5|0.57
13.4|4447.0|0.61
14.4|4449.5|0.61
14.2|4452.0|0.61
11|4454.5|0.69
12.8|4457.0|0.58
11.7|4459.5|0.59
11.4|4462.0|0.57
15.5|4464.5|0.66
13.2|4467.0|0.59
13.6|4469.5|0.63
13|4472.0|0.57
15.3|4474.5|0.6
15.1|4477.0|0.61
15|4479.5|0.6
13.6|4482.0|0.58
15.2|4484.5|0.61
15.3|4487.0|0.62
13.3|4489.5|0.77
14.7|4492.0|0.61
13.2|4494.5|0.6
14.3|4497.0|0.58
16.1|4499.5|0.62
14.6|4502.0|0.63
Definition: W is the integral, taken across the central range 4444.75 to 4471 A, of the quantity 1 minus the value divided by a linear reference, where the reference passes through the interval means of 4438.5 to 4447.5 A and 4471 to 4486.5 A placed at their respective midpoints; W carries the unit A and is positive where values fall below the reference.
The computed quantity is 1.39 A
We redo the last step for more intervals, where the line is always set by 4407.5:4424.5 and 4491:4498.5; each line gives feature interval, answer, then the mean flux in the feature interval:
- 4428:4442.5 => 0.6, 12.9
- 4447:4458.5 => 0.4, 13.1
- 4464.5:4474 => 0.1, 13.7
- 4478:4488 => -0.6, 14.8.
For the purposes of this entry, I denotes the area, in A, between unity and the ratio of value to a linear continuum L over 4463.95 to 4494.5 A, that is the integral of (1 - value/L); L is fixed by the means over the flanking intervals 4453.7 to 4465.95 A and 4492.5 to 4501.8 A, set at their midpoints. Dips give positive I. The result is -1.7 A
